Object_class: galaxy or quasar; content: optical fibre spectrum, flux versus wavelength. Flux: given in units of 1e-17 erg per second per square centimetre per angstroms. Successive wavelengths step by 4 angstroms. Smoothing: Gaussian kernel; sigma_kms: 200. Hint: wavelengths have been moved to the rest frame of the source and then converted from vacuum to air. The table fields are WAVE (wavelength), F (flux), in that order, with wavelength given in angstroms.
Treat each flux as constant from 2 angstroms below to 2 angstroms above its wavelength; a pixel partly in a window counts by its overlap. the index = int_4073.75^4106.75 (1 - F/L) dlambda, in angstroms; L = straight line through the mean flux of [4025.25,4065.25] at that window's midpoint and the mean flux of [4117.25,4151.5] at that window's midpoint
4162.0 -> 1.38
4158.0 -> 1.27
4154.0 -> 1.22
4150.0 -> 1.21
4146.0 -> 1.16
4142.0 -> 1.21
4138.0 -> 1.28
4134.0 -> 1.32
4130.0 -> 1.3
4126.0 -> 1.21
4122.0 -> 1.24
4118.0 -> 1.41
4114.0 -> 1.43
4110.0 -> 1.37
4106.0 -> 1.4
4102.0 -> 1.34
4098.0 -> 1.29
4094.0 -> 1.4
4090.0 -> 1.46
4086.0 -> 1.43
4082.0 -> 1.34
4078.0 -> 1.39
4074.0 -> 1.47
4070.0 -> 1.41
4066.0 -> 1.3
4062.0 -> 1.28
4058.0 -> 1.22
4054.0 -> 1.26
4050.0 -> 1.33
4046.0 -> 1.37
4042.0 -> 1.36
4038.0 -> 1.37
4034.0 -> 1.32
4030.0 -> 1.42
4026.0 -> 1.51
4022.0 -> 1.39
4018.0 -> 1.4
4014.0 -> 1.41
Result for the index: -2.31 angstroms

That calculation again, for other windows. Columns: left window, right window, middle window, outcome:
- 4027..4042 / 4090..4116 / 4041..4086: 1.2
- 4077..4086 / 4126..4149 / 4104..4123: -1.1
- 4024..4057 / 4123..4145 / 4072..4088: -1.1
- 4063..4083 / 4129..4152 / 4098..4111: -0.4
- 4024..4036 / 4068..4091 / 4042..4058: 1.2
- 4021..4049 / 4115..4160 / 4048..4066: 1.1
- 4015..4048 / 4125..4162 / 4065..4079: -0.6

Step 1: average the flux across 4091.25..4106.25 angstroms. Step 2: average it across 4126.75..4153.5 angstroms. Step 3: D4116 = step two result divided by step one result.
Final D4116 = 0.9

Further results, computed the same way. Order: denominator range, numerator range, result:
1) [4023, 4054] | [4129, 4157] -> 0.90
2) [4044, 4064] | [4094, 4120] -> 1.06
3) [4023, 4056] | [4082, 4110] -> 1.01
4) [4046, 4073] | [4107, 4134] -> 1.01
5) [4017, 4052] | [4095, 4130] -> 0.96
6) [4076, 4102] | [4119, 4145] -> 0.91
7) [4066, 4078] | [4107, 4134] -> 0.94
